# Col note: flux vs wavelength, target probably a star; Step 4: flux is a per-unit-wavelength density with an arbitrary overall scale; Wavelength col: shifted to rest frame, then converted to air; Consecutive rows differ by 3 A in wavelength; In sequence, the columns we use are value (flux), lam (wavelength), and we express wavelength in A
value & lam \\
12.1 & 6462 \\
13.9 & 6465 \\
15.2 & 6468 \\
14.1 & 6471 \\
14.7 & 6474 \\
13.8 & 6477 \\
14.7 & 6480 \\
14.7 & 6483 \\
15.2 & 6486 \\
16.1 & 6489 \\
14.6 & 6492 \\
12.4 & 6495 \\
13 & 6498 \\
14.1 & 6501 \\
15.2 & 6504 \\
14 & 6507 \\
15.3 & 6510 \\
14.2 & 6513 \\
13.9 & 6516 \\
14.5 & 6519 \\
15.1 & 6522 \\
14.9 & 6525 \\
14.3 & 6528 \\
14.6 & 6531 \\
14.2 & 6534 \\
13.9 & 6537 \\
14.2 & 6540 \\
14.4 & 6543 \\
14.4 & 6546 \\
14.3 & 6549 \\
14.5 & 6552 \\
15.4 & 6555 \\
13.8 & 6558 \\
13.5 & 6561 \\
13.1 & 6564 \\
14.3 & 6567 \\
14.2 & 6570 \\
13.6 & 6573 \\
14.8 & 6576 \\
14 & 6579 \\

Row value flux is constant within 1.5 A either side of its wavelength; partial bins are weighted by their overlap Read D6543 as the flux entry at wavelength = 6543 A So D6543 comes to 14.4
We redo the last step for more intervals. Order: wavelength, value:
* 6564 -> 13.1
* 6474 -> 14.7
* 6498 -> 13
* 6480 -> 14.7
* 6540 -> 14.2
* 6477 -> 13.8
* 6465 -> 13.9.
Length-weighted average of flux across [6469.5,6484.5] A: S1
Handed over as 14.4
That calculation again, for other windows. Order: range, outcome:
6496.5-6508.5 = 14.1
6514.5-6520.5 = 14.2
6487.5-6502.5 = 14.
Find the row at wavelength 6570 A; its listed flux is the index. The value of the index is 14.2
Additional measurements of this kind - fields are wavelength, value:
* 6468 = 15.2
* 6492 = 14.6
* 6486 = 15.2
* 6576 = 14.8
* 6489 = 16.1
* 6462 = 12.1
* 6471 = 14.1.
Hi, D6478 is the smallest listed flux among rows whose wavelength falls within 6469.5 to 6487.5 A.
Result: 13.8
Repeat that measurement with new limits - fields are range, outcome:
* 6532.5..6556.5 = 13.9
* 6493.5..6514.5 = 12.4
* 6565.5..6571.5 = 14.2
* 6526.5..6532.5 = 14.3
